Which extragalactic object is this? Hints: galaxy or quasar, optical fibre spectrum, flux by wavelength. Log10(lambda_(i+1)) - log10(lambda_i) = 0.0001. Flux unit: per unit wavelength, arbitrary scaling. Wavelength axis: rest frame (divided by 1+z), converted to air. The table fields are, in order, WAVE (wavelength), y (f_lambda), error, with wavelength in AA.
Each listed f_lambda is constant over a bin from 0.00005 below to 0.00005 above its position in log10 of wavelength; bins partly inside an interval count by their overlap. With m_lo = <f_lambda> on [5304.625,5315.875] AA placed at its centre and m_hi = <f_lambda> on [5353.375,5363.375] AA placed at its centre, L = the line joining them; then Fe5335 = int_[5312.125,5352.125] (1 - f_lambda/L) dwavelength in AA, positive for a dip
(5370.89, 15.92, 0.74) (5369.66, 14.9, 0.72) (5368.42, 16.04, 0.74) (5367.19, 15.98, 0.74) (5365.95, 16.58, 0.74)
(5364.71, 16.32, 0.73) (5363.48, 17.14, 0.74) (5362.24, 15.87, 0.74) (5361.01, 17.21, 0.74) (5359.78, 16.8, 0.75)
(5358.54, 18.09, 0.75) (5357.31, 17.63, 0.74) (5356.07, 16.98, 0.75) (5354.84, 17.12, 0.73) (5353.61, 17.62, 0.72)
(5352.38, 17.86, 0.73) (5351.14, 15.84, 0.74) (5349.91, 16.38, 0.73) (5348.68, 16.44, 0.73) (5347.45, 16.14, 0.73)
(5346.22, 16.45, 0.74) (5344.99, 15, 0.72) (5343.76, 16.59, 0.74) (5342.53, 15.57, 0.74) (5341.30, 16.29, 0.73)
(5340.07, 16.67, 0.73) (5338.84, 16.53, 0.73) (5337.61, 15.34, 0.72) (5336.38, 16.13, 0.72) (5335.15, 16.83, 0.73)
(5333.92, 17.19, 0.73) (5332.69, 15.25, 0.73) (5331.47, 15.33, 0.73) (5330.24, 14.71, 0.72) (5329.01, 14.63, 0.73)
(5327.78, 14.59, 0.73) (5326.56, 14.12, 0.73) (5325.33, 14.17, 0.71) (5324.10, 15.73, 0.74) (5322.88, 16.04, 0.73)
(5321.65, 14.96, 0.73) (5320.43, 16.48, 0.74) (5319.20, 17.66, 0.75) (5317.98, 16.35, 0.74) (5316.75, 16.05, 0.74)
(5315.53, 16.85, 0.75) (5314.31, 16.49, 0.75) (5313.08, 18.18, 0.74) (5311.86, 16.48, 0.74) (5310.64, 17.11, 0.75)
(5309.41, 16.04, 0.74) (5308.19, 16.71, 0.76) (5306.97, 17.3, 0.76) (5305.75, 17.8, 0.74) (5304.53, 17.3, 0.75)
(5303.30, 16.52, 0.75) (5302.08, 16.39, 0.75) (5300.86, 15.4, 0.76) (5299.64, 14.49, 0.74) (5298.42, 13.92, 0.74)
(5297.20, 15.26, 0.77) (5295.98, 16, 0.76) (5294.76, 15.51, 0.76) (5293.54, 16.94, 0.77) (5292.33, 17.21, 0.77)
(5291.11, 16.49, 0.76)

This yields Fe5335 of 2.5 AA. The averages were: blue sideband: 17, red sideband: 17.1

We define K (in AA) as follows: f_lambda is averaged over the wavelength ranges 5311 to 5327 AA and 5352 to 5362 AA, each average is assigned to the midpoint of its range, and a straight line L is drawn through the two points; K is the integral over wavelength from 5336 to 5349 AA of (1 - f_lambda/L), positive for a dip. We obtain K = 0.6 AA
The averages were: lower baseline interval 16.2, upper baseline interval 17.4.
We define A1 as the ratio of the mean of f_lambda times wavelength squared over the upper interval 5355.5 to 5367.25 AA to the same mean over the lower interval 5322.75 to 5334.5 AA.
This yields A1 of 1.13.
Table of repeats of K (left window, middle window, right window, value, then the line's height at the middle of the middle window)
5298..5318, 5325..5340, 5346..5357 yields 1.1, 16.6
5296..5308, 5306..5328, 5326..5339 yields -0.6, 15.8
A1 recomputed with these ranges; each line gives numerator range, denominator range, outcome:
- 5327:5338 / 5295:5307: 0.99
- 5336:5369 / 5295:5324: 1.03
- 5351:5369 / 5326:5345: 1.09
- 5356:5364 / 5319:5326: 1.10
